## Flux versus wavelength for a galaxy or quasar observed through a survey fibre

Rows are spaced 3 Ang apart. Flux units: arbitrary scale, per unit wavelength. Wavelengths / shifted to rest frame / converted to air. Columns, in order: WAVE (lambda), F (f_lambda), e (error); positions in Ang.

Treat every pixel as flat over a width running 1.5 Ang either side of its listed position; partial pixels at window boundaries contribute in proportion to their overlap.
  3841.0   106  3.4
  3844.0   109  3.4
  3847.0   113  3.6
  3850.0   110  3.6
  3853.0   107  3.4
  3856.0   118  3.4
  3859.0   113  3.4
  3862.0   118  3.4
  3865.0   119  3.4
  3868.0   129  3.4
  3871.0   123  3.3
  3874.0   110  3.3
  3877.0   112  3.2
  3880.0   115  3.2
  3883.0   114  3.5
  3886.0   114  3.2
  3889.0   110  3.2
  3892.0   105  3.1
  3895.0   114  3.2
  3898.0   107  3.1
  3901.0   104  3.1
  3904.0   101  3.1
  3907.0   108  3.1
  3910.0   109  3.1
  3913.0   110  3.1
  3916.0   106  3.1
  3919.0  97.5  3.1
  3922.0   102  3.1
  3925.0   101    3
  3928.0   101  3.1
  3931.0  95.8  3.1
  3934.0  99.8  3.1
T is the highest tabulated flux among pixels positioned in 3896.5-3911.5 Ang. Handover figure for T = 109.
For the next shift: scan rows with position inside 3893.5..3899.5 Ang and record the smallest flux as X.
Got 107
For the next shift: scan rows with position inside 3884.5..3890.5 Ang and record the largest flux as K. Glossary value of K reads 114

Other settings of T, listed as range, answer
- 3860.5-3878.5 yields 129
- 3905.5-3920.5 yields 110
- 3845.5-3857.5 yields 118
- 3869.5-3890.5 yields 123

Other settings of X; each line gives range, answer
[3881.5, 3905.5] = 101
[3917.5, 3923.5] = 97.5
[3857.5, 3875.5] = 110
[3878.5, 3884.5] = 114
